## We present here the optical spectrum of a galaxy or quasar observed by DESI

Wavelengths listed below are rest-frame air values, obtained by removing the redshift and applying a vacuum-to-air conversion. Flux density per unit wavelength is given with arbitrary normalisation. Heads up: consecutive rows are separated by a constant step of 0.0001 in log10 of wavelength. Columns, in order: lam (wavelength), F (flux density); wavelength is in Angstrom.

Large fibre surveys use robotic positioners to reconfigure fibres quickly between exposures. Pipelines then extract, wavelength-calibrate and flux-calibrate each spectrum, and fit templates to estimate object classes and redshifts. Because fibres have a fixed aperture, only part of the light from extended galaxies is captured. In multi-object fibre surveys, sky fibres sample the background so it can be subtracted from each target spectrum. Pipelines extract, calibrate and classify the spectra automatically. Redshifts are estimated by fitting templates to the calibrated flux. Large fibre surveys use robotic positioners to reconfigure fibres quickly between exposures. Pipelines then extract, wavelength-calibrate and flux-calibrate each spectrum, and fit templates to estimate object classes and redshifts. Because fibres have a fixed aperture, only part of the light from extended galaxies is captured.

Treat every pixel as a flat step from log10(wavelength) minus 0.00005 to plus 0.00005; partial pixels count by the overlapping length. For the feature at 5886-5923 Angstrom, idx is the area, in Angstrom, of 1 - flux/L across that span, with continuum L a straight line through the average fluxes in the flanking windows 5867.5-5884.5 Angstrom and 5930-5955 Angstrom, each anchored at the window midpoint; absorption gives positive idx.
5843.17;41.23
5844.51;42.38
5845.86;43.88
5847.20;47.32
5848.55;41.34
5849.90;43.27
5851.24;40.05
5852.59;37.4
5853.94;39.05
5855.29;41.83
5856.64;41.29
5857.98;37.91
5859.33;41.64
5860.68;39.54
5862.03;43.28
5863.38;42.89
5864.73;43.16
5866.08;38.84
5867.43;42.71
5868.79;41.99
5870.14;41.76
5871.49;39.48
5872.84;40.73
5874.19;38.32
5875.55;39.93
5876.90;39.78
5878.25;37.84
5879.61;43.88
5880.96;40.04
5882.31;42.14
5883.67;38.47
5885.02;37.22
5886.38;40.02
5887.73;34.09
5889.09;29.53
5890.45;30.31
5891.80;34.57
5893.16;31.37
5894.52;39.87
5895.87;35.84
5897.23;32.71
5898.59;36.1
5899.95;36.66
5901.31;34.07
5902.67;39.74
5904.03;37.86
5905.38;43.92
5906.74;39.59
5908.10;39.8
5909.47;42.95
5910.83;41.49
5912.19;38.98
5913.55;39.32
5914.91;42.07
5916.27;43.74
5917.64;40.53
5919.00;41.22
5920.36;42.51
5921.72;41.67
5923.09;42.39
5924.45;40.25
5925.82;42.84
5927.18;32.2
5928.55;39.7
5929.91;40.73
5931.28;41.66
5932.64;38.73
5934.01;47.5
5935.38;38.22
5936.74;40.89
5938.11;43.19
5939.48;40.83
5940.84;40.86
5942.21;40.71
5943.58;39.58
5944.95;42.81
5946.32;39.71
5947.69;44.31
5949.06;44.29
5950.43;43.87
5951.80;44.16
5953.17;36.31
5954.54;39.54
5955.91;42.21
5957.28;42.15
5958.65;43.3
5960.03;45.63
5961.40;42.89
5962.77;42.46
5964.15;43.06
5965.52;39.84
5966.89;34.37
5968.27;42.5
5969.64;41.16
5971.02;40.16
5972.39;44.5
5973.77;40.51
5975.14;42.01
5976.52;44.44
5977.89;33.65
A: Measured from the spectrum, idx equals 2.4 Angstrom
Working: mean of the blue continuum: 40.4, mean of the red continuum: 41.5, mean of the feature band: 38.2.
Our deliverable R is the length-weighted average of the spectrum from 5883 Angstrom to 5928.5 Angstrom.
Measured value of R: 38.3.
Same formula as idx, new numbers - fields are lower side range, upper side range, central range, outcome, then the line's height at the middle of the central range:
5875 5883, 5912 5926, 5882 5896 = 1.79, 40.8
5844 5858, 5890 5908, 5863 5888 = -0.77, 39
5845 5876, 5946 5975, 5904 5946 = 0.63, 41.6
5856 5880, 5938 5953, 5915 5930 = 0.31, 41.6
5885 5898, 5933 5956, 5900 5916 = -1.43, 36.7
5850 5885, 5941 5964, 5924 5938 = 0.44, 41.7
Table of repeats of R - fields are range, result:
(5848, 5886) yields 40.6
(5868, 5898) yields 37.7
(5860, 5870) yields 41.7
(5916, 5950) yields 41.2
